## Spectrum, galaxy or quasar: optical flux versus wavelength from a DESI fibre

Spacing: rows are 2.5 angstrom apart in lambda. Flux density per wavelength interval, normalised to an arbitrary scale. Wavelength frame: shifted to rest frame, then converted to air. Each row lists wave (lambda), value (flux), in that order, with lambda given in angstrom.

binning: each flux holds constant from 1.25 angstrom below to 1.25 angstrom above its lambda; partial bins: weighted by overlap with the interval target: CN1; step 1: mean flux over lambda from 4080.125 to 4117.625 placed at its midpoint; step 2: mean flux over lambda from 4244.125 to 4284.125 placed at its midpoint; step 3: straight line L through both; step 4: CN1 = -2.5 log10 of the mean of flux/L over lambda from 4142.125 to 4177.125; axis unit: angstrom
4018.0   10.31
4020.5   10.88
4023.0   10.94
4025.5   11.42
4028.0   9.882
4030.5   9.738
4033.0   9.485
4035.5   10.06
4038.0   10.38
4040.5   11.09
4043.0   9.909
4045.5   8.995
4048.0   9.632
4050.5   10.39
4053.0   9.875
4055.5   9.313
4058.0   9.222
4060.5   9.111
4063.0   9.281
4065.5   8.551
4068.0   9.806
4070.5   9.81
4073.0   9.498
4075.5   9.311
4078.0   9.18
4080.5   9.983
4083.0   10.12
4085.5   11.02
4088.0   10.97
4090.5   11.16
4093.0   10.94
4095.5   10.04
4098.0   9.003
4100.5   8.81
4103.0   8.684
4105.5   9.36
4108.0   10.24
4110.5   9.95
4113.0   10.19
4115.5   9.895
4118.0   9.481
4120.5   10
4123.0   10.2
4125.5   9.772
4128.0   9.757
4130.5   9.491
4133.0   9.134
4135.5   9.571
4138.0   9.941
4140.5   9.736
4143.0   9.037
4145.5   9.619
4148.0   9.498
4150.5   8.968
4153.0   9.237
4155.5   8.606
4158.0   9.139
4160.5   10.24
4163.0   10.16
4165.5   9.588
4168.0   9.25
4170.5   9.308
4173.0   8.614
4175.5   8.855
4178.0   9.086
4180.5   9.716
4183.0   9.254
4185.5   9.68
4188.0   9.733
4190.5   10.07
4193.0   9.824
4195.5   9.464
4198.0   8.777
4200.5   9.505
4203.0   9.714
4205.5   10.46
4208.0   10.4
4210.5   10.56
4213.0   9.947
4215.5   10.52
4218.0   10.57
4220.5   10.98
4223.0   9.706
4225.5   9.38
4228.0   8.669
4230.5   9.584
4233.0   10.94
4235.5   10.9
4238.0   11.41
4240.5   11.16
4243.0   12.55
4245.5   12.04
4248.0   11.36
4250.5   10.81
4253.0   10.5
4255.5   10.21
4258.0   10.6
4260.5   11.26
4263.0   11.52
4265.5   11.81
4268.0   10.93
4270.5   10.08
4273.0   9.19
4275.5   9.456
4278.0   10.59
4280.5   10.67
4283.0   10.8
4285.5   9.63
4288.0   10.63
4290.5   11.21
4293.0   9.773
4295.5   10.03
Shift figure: 0.11 mag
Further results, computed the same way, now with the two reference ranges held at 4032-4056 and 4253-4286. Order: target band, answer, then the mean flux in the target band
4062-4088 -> 0.03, 9.72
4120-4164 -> 0.07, 9.55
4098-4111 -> 0.08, 9.34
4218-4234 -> 0.05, 9.91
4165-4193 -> 0.10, 9.39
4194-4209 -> 0.07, 9.71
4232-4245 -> -0.10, 11.4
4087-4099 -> -0.04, 10.4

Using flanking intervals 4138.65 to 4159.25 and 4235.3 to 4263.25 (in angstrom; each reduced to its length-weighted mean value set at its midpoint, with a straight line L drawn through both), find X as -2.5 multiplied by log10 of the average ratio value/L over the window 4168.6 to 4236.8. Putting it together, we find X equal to 0.06 mag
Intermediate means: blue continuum 9.25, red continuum 11.2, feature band 9.78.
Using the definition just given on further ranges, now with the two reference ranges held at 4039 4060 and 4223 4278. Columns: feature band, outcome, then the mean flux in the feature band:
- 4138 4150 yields 0.078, 9.49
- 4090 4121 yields 0.026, 9.79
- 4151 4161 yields 0.116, 9.21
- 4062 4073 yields 0.055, 9.38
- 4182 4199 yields 0.091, 9.56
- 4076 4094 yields -0.052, 10.4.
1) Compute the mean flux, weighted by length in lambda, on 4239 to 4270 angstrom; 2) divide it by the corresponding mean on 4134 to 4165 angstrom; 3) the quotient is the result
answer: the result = 1.18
